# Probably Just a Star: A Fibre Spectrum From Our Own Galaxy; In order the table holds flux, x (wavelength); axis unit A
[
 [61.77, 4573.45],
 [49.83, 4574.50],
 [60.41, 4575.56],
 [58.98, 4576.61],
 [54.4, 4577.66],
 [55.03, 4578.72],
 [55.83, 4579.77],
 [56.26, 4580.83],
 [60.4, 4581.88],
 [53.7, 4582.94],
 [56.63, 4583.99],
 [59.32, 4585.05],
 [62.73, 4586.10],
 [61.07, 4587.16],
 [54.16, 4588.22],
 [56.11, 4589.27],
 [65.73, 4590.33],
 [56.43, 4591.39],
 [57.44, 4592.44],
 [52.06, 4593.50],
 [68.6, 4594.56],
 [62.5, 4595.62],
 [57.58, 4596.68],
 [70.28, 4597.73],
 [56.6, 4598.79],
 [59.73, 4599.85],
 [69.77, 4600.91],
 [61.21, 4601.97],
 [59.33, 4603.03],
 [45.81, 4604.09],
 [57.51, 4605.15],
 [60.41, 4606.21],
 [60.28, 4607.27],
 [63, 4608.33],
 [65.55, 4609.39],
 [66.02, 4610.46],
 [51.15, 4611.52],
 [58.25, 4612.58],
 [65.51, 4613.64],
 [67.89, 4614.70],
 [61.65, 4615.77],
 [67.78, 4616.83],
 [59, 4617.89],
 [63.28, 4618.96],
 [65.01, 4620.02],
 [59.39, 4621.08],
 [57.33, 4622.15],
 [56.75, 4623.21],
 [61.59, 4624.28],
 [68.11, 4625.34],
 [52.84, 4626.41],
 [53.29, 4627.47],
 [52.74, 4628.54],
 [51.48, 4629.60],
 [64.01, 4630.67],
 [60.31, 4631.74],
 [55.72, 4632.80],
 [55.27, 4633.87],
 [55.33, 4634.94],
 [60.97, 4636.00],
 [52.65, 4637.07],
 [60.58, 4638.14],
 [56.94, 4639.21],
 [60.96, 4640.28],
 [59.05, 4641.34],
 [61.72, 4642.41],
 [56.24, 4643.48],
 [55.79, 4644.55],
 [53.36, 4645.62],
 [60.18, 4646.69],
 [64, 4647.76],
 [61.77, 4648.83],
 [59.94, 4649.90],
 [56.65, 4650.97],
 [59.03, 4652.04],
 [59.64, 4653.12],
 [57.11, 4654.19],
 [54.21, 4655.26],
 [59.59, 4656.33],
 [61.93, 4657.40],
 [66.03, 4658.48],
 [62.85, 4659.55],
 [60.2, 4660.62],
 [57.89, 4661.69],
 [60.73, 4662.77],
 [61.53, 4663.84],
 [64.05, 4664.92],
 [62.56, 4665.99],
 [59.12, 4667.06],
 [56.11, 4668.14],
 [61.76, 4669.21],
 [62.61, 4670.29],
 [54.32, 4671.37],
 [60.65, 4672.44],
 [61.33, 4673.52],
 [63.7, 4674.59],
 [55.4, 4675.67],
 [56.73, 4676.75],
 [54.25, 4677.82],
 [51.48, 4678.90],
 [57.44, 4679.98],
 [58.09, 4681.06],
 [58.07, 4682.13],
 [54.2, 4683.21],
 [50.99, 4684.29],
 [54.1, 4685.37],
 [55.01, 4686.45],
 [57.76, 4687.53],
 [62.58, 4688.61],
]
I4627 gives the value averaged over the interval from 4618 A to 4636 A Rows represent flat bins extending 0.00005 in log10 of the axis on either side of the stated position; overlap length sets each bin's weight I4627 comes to 58.4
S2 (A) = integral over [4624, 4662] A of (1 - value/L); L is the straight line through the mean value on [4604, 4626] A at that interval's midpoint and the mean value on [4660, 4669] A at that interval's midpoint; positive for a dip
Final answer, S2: 1.4 A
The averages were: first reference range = 61.3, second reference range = 60.4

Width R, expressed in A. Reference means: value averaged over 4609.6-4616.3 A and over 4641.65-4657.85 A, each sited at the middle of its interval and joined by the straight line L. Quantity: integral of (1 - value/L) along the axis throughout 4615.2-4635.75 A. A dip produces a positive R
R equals 0.6 A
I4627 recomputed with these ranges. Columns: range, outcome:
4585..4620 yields 60.8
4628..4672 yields 59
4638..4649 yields 59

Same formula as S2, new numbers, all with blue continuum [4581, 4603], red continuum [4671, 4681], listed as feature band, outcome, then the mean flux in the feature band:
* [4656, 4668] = -0.7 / 61.3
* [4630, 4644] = 0.1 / 58.4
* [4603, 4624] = -0.4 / 60.6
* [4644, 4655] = -0.1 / 58.6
